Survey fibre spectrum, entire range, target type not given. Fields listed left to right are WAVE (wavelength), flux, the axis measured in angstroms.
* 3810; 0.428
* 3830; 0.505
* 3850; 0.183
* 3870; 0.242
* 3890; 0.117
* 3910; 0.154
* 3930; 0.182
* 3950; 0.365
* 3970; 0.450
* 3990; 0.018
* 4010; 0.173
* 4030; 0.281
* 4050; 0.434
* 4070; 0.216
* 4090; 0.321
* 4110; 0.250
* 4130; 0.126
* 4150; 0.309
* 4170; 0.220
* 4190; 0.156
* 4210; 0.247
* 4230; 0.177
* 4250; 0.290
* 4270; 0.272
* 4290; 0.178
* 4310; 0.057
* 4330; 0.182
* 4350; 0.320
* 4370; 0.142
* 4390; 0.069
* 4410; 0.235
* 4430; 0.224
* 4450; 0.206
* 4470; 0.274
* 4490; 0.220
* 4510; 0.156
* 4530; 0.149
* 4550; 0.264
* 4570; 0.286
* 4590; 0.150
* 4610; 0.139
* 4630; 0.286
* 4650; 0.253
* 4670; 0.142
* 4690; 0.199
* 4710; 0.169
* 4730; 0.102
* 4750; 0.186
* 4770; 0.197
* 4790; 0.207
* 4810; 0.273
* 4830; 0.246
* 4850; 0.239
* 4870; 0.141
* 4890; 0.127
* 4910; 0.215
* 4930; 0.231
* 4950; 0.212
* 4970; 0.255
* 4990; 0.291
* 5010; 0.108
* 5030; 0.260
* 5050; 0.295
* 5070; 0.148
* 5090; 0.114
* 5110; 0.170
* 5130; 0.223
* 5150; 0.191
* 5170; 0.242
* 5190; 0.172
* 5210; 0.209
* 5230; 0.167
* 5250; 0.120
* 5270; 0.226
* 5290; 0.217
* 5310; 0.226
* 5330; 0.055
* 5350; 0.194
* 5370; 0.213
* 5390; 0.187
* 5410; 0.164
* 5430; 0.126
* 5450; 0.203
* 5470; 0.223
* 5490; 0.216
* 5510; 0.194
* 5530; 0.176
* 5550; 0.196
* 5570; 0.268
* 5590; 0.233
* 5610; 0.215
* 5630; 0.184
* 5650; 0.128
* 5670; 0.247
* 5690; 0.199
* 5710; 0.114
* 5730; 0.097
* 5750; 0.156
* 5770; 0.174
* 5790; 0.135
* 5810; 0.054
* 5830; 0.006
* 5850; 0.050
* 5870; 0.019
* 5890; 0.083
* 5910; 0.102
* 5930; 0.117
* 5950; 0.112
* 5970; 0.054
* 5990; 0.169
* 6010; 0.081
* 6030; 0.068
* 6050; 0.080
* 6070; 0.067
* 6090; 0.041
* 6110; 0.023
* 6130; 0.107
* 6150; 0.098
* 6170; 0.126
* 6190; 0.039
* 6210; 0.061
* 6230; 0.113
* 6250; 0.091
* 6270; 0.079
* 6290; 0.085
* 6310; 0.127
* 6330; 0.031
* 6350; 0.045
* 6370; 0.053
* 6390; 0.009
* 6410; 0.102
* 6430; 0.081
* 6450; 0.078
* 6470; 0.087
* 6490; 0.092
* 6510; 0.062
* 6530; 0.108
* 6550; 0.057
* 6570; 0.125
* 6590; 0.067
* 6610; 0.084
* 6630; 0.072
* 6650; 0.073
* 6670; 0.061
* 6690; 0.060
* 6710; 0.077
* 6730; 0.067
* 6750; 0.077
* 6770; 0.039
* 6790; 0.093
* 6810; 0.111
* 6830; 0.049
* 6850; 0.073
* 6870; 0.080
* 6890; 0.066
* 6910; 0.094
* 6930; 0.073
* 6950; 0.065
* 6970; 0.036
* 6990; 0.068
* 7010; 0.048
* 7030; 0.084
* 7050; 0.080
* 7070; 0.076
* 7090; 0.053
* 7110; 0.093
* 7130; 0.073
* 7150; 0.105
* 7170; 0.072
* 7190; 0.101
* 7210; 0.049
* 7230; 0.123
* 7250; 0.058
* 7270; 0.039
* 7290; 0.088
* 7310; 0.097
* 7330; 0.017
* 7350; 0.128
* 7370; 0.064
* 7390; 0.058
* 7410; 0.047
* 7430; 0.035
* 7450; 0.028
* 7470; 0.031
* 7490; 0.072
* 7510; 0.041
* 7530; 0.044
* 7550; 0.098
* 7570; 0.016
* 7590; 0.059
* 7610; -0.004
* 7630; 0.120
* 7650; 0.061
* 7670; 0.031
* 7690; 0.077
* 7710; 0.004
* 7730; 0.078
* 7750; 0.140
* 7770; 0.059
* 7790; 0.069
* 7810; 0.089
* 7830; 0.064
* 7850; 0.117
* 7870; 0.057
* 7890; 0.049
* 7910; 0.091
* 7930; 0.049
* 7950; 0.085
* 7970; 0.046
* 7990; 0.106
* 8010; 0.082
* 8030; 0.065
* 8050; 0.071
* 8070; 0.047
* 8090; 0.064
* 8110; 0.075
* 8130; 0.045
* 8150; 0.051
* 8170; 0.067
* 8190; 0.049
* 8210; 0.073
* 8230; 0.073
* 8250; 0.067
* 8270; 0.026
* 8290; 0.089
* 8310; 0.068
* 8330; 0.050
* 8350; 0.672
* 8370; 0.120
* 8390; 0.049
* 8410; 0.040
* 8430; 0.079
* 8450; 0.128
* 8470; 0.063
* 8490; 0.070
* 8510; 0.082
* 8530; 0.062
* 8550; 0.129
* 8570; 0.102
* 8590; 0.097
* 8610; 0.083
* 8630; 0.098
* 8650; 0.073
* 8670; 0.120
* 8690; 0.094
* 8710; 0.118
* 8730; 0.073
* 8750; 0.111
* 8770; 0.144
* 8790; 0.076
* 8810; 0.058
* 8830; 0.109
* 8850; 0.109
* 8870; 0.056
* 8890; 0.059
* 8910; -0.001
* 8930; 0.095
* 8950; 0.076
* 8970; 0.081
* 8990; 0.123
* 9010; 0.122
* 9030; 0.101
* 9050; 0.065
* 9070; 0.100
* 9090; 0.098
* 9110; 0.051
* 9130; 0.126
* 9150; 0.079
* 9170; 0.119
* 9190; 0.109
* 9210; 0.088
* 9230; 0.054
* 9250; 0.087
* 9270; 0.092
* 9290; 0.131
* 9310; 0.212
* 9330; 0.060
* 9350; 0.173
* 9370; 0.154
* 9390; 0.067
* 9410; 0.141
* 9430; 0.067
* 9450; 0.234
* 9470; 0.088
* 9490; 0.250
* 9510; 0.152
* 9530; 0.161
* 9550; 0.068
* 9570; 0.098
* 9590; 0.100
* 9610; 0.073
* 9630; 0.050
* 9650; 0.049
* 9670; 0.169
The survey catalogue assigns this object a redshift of 1.241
